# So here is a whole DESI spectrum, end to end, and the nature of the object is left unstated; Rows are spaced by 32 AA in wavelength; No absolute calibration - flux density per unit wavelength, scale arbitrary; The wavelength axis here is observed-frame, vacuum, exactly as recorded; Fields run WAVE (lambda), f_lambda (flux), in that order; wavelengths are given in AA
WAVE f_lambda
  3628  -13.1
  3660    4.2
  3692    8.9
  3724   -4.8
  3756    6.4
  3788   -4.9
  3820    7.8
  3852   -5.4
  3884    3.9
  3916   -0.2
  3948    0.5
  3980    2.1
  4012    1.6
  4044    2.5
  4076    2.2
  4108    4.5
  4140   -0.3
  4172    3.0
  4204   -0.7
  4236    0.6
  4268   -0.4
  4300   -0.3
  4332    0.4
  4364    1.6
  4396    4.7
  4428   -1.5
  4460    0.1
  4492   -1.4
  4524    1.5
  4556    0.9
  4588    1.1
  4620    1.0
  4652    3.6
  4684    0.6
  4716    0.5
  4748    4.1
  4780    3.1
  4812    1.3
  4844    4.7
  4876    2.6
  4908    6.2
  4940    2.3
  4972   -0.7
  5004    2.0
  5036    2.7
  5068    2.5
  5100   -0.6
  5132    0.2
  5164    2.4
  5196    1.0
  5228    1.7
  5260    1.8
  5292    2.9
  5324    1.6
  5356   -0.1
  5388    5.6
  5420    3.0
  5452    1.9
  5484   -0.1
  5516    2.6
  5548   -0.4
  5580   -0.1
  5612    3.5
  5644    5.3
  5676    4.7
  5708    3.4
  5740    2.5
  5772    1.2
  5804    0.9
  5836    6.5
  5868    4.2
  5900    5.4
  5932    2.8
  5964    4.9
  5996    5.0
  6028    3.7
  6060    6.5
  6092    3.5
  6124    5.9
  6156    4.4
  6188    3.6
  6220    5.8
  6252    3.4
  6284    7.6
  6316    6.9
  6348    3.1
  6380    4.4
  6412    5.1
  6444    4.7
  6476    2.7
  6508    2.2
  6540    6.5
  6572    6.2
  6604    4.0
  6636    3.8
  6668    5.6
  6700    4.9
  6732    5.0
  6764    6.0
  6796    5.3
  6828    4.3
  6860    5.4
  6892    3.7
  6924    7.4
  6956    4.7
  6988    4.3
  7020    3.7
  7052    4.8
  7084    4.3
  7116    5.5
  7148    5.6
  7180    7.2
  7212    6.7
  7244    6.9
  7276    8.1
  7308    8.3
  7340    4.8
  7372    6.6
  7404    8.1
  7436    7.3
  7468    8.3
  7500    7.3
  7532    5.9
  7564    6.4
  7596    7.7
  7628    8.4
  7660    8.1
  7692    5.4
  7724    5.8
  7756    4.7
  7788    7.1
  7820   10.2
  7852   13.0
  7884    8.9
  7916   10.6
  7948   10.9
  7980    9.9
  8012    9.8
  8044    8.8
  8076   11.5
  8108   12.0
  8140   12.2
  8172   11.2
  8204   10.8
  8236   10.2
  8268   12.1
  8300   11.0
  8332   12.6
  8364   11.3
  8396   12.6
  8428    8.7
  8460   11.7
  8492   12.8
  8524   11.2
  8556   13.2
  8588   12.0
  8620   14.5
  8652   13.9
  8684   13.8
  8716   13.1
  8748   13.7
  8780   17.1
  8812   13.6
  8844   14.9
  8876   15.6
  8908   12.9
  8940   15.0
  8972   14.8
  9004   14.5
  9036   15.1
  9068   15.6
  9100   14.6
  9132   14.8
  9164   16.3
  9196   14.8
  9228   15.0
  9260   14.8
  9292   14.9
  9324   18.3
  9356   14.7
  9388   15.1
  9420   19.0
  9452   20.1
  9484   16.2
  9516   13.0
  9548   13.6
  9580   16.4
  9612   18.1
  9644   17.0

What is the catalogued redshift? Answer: 0.959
